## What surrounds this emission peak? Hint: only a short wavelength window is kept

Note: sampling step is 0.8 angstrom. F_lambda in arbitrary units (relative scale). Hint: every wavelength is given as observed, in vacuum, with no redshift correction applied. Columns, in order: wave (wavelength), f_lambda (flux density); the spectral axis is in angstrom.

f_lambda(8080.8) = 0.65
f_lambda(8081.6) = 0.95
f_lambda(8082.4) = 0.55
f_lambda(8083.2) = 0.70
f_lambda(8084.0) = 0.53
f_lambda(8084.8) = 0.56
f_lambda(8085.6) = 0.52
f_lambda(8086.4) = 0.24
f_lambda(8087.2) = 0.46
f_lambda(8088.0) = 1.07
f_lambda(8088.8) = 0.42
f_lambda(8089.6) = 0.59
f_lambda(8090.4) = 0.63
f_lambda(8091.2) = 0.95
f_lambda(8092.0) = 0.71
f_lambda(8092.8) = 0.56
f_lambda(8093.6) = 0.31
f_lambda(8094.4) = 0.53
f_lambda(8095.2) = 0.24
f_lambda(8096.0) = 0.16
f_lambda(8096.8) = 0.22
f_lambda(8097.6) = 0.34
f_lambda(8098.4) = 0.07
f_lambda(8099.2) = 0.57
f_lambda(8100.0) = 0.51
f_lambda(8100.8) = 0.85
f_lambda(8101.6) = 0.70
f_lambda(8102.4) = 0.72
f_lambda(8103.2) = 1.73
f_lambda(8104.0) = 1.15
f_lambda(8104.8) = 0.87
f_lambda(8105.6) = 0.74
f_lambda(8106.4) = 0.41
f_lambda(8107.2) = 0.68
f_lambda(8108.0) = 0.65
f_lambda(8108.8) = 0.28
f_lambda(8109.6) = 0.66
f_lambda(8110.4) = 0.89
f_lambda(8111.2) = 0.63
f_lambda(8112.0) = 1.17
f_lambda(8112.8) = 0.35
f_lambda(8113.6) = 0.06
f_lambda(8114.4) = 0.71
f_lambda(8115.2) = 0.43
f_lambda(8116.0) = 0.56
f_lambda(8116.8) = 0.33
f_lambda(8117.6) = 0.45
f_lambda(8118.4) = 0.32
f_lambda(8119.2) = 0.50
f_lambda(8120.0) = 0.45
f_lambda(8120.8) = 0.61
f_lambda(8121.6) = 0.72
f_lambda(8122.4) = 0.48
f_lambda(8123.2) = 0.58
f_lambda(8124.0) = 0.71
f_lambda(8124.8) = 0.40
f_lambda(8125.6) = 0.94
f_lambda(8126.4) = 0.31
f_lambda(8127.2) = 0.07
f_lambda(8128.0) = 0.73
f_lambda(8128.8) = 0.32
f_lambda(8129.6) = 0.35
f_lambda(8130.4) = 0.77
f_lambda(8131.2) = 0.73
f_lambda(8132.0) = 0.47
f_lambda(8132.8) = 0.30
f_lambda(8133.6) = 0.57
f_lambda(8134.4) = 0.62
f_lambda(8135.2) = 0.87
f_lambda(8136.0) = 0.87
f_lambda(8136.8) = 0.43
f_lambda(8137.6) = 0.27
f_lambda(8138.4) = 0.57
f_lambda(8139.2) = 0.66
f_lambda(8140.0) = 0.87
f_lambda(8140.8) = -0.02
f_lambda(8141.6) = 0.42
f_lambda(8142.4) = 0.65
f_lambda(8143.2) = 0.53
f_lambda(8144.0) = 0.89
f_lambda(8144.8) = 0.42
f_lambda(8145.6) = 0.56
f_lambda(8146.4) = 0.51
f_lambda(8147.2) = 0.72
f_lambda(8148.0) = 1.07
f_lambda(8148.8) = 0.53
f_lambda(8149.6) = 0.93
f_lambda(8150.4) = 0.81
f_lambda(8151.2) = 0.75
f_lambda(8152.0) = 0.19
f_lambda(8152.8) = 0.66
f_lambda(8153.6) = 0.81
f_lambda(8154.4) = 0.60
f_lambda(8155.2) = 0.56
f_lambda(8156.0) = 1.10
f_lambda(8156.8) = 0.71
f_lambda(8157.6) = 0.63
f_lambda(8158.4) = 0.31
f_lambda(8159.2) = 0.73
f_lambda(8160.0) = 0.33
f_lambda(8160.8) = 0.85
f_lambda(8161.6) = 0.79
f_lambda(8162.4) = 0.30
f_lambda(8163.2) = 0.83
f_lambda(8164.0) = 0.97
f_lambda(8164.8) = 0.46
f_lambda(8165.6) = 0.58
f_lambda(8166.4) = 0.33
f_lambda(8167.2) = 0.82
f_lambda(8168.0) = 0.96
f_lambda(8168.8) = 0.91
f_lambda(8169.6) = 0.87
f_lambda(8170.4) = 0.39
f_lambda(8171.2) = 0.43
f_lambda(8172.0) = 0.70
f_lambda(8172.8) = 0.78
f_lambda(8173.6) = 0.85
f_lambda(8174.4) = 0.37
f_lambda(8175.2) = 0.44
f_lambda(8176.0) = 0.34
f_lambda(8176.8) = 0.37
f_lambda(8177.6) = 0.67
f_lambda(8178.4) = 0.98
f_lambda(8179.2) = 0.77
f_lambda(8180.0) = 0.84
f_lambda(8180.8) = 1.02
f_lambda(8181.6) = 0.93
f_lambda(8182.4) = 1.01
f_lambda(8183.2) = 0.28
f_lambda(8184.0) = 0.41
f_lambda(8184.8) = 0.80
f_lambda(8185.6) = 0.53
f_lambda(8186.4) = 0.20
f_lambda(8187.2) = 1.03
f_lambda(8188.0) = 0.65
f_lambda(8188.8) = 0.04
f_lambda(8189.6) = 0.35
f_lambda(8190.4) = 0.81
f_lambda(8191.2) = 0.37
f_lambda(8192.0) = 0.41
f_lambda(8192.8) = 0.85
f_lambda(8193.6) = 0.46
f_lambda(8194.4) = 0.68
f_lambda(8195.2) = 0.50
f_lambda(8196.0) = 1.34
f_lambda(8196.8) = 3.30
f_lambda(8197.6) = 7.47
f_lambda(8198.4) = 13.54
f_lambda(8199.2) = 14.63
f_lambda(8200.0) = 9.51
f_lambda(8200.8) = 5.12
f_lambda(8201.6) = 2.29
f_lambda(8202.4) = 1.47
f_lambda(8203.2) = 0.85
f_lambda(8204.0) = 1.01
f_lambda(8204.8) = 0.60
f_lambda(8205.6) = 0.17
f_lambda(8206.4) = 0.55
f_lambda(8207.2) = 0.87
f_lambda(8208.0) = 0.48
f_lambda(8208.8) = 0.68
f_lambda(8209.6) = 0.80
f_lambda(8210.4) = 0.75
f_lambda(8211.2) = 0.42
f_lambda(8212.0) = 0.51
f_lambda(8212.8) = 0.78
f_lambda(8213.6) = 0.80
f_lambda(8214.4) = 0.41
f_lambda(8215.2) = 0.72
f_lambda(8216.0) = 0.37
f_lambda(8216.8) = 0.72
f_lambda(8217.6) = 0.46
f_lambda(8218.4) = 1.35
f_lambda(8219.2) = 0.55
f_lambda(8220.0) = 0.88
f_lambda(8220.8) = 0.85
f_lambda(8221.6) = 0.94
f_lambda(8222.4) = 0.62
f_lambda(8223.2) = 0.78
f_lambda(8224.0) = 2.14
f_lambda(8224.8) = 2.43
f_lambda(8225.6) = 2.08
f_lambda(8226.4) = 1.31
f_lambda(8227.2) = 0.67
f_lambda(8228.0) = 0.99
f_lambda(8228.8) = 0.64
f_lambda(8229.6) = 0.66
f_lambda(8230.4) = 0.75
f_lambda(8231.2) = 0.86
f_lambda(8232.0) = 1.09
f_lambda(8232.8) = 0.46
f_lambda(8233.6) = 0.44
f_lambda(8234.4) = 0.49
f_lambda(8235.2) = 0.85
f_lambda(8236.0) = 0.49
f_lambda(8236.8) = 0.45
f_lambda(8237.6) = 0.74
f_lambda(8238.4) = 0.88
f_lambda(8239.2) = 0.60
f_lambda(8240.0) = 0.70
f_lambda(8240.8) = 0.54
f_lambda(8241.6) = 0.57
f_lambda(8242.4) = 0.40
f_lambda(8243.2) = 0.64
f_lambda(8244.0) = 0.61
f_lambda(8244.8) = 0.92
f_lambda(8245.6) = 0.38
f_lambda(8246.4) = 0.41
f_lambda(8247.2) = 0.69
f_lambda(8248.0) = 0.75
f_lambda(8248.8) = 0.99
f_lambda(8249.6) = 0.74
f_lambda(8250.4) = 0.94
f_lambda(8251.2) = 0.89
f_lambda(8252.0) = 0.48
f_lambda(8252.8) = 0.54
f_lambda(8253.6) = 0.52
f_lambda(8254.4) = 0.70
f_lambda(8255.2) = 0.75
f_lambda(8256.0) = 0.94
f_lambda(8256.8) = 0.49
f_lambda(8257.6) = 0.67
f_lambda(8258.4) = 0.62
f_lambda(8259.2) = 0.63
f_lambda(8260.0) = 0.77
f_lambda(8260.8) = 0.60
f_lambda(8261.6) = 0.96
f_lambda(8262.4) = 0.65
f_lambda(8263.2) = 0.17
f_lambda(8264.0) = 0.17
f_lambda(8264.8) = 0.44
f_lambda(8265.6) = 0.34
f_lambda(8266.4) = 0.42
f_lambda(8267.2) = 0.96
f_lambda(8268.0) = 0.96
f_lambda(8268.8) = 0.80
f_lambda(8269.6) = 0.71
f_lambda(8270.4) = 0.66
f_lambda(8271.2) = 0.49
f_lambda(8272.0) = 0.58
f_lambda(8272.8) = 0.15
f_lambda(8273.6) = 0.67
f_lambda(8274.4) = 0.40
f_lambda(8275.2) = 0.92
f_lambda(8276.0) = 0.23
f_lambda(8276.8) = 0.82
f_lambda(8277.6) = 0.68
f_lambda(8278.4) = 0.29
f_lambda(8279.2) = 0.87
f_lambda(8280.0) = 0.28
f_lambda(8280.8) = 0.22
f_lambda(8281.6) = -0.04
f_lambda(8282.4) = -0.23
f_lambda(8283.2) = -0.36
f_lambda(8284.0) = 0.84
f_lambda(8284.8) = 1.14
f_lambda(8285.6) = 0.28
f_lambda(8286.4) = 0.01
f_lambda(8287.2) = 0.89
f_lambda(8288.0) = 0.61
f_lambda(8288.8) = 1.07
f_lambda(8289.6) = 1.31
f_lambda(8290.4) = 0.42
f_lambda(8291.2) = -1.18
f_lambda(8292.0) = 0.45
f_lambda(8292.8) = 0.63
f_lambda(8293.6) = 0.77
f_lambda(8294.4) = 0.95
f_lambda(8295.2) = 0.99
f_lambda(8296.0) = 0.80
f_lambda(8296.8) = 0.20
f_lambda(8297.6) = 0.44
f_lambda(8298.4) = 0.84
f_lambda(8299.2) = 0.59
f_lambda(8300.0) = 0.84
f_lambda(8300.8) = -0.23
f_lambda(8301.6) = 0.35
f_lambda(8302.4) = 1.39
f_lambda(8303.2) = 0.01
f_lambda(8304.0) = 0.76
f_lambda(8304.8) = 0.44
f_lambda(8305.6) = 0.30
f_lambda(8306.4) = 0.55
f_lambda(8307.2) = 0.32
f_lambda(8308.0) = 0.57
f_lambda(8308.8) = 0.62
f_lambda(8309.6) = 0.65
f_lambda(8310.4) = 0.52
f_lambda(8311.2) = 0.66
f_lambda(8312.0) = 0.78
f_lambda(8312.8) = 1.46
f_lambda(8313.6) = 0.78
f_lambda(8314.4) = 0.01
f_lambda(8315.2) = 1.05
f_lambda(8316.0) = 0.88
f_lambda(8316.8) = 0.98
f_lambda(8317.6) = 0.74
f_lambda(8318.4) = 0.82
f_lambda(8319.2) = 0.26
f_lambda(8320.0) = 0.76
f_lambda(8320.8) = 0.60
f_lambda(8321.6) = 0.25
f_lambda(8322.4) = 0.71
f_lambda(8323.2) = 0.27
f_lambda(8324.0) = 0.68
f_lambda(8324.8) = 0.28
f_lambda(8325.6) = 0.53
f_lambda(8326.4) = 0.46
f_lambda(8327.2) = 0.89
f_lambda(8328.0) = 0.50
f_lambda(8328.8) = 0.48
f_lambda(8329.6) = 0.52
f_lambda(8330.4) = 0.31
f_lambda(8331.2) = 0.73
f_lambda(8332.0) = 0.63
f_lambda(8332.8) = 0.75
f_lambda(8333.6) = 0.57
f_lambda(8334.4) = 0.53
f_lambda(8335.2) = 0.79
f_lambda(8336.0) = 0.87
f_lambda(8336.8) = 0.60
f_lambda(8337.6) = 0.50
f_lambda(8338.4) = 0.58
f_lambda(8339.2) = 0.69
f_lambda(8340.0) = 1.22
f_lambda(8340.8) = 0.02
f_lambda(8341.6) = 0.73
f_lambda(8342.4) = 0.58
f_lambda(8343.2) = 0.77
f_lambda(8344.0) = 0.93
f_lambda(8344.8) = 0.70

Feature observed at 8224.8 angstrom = [N II] 6583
